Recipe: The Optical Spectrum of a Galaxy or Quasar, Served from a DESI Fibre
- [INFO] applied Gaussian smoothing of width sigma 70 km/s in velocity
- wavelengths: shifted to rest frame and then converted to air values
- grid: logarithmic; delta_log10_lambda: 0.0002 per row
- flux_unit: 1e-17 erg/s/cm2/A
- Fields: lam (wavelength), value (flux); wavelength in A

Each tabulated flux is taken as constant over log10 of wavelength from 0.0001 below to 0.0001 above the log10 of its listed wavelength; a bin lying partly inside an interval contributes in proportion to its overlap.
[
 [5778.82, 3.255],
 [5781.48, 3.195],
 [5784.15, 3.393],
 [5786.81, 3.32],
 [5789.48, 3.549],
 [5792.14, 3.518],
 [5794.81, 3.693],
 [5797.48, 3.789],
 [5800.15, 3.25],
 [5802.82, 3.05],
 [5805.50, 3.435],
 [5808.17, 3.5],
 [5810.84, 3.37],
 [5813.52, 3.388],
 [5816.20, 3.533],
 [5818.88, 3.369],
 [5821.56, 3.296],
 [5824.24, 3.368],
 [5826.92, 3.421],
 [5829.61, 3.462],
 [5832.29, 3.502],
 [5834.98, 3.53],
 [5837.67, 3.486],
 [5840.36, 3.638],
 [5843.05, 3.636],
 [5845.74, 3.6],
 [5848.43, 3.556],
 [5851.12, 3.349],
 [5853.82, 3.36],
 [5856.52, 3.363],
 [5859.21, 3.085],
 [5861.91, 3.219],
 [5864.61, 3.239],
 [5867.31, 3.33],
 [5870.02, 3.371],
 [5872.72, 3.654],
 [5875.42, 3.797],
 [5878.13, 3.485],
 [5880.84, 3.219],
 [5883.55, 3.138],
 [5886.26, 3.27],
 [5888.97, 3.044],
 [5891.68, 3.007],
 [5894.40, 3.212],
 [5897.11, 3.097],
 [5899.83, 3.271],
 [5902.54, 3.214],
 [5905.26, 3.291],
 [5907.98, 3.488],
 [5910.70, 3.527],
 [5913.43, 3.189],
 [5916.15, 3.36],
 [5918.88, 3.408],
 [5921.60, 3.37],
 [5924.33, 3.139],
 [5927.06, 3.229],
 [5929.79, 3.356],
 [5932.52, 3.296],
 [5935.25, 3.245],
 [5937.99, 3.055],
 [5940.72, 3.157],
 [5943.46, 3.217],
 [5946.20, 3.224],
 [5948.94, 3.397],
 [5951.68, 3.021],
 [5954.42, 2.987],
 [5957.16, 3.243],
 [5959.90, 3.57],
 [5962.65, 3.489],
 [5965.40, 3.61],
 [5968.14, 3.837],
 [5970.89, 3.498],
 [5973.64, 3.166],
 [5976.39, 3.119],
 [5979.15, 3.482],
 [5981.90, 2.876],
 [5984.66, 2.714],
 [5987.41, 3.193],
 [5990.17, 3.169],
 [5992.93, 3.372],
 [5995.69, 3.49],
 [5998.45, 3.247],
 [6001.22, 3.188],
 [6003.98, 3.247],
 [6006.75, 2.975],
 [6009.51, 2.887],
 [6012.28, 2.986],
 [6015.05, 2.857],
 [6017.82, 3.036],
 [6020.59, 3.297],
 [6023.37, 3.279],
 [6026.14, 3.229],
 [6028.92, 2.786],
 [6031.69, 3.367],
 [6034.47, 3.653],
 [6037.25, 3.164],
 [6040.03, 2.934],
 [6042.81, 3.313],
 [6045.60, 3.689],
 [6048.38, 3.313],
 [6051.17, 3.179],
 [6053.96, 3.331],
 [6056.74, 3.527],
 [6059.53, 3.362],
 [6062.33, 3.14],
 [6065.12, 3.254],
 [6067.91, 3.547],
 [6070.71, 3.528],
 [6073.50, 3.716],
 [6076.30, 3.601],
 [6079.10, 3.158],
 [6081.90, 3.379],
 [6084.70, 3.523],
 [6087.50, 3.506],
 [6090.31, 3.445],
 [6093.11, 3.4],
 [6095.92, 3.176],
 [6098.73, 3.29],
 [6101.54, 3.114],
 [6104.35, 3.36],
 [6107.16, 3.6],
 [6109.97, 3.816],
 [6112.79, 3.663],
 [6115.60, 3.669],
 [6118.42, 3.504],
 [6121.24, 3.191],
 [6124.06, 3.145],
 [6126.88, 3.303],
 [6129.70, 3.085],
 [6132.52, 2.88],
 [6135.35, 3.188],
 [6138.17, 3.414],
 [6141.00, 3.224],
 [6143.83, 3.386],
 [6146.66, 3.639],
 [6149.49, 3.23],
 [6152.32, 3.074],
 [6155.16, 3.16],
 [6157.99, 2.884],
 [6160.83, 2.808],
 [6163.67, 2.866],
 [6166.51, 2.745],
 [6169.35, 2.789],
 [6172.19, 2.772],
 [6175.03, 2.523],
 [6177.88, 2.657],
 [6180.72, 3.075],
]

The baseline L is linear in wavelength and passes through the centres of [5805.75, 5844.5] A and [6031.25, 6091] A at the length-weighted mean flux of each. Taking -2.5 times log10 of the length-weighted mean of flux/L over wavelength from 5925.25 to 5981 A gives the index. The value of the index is 0.04 mag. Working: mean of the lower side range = 3.46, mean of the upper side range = 3.39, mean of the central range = 3.31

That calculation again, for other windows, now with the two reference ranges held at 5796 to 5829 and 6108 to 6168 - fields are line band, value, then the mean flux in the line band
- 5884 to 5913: 0.04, 3.24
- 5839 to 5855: -0.04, 3.53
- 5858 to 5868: 0.05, 3.21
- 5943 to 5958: 0.05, 3.18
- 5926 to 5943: 0.04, 3.22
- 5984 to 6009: 0.04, 3.18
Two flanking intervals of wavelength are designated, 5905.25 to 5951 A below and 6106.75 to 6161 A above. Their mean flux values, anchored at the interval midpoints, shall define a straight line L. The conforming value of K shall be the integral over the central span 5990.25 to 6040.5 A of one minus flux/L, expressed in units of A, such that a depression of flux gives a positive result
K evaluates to 1.8 A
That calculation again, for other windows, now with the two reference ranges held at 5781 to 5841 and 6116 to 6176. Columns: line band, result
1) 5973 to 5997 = 0.6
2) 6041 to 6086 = -3.1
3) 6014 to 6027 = 0.3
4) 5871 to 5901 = 0.6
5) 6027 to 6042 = 0.1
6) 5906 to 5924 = -0.2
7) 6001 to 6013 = 0.7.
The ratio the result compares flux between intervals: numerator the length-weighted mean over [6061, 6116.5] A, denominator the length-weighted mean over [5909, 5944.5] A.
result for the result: 1.1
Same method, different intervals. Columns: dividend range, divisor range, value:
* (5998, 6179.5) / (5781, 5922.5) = 0.96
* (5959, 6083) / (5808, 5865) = 0.96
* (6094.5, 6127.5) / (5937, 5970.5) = 1.02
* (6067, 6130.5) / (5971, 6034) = 1.09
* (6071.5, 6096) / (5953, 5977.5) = 1.02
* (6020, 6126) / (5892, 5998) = 1.03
